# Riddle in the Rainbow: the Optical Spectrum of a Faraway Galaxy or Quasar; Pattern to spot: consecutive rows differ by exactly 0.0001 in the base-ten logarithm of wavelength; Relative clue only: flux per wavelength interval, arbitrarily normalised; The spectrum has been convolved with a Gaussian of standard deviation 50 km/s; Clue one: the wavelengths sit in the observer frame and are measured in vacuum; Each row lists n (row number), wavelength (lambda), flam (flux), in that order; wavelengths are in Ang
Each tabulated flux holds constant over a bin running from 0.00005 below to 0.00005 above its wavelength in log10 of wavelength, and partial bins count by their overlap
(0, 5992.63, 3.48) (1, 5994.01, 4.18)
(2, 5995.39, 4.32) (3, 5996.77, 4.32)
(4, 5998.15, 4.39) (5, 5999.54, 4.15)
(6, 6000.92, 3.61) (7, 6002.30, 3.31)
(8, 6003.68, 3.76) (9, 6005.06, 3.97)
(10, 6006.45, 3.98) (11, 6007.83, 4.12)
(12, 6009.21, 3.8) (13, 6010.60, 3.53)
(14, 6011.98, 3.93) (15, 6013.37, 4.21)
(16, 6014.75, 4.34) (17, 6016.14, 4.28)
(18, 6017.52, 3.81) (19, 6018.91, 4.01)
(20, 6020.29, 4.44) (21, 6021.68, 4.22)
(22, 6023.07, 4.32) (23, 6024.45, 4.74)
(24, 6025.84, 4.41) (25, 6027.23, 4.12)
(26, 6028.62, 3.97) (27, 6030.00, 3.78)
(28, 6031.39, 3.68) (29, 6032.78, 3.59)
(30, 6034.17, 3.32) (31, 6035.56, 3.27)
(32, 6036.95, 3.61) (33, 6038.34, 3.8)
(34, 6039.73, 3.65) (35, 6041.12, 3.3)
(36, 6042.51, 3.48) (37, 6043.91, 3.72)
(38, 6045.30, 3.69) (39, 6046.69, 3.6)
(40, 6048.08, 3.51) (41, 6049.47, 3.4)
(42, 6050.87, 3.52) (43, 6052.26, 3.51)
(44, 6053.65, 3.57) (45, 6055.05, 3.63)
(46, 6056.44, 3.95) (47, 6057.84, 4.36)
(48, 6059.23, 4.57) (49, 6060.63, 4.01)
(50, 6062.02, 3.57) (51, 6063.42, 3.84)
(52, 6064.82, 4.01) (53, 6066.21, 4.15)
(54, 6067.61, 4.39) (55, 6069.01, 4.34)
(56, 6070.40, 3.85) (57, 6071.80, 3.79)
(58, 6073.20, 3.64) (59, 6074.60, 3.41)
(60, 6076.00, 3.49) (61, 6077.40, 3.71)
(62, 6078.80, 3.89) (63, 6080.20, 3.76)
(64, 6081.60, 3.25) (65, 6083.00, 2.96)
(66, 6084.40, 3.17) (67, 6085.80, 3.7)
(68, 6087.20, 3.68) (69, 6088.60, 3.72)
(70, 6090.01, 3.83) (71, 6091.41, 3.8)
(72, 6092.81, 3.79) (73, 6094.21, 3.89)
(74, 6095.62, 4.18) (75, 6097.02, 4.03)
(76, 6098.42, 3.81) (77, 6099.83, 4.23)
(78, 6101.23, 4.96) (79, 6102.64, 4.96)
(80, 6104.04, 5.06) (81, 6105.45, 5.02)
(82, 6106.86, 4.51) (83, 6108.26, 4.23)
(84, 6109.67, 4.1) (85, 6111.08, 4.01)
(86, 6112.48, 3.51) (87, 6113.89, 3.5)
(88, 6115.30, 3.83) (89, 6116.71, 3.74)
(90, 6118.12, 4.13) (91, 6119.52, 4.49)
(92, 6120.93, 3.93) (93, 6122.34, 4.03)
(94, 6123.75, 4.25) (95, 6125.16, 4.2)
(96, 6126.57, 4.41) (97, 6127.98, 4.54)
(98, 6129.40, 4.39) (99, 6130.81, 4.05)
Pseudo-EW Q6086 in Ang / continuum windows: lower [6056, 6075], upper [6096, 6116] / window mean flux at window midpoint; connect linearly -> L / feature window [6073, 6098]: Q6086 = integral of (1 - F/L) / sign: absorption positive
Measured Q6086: 2.84 Ang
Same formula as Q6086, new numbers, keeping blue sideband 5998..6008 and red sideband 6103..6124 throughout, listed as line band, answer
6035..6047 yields 1.2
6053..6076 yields 0.6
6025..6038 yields 0.6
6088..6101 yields 0.5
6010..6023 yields -0.6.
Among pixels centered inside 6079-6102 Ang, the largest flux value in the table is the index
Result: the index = 4.96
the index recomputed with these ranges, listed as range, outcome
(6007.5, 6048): 4.74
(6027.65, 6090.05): 4.57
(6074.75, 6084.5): 3.89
